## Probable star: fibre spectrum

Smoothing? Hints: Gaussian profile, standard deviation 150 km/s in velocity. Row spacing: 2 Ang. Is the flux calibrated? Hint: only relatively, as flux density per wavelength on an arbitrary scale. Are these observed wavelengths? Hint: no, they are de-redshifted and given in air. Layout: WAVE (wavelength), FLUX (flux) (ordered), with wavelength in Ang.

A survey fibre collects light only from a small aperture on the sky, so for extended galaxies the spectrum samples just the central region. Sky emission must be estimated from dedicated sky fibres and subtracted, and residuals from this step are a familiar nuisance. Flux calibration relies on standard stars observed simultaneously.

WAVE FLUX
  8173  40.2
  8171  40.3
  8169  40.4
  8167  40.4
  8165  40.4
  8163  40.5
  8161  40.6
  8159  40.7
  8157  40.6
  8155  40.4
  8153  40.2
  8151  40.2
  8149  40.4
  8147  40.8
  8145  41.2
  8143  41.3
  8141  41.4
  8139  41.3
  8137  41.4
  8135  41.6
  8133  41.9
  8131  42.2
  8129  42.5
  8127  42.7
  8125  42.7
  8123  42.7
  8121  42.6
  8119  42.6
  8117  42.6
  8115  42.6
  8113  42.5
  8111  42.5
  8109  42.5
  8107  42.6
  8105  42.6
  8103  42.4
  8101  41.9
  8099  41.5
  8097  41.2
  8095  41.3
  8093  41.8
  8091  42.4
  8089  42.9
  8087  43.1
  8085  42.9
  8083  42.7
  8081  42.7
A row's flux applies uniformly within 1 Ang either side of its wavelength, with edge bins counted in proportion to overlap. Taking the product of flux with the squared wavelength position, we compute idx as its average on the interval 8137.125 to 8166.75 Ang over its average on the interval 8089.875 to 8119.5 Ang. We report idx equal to 0.98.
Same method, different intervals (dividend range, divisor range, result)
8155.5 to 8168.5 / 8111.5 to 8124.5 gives 0.96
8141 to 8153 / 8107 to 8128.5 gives 0.96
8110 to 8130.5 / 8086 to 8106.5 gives 1.02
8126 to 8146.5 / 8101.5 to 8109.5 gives 0.99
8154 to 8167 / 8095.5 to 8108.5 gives 0.98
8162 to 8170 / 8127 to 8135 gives 0.97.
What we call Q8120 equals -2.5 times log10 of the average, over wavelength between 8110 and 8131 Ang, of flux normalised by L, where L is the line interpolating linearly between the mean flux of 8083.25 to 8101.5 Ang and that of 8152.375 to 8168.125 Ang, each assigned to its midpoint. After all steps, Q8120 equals -0.03 mag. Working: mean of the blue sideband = 42.1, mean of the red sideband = 40.5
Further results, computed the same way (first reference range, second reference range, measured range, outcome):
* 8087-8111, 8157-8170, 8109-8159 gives -0.01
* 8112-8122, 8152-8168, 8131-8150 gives 0.00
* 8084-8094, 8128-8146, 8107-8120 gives -0.01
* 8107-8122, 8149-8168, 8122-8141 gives -0.01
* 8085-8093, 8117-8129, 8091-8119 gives 0.01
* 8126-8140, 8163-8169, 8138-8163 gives 0.01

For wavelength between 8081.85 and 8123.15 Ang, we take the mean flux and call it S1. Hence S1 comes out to 42.4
